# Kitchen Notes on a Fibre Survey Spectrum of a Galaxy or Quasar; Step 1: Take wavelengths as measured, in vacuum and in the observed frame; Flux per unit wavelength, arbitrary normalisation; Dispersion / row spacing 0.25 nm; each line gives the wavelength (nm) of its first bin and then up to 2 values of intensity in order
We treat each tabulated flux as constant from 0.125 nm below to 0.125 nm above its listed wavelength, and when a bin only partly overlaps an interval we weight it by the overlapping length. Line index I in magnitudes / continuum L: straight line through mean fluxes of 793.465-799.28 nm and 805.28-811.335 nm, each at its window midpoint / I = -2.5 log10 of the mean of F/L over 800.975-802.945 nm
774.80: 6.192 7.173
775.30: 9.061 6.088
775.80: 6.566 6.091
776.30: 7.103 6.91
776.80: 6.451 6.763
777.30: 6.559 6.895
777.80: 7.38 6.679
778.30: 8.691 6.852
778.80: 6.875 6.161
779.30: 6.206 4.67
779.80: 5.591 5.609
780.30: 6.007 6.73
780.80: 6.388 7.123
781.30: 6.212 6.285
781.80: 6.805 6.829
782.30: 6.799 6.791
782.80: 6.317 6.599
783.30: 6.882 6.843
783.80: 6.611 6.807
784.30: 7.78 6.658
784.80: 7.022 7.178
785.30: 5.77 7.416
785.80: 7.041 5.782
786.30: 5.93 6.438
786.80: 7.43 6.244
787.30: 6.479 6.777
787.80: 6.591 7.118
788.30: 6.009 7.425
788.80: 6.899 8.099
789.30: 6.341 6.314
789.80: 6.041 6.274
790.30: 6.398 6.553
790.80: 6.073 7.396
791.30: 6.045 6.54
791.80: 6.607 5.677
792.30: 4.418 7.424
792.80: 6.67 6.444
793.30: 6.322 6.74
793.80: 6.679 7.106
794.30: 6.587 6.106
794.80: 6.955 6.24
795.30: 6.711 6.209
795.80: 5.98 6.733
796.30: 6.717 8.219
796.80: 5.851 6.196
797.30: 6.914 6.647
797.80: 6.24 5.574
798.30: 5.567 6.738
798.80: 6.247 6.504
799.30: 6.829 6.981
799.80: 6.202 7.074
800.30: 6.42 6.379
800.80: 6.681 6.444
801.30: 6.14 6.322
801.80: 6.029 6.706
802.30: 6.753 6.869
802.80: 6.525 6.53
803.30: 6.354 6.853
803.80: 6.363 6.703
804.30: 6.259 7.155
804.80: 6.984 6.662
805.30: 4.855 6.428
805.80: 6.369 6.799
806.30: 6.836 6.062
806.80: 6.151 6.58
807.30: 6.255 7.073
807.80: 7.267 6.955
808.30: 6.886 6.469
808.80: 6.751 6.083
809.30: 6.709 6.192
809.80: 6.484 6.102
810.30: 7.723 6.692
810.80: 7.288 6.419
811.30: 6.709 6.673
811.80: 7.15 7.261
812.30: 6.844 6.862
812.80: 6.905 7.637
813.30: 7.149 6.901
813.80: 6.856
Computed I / 0.01 mag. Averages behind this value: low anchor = 6.5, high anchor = 6.59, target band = 6.47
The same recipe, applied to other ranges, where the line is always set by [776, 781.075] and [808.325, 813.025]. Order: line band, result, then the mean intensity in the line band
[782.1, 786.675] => -0.02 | 6.71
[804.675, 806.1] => 0.07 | 6.33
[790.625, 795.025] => 0.03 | 6.45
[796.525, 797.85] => 0.01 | 6.59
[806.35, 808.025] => 0.02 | 6.6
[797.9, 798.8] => 0.12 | 6.01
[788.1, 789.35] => -0.06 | 7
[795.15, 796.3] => 0.04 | 6.44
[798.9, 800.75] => 0.01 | 6.62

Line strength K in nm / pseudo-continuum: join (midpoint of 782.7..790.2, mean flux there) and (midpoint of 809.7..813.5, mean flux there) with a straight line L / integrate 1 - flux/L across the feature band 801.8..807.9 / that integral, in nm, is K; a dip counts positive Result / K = 0.29 nm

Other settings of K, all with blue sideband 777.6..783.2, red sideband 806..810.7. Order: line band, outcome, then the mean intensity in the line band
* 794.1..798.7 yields 0.09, 6.46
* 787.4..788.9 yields -0.05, 6.8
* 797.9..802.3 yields 0.13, 6.41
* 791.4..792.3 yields 0.08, 6.01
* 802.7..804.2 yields 0.02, 6.55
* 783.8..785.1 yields -0.10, 7.04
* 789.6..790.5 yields 0.04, 6.27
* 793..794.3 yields -0.02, 6.66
